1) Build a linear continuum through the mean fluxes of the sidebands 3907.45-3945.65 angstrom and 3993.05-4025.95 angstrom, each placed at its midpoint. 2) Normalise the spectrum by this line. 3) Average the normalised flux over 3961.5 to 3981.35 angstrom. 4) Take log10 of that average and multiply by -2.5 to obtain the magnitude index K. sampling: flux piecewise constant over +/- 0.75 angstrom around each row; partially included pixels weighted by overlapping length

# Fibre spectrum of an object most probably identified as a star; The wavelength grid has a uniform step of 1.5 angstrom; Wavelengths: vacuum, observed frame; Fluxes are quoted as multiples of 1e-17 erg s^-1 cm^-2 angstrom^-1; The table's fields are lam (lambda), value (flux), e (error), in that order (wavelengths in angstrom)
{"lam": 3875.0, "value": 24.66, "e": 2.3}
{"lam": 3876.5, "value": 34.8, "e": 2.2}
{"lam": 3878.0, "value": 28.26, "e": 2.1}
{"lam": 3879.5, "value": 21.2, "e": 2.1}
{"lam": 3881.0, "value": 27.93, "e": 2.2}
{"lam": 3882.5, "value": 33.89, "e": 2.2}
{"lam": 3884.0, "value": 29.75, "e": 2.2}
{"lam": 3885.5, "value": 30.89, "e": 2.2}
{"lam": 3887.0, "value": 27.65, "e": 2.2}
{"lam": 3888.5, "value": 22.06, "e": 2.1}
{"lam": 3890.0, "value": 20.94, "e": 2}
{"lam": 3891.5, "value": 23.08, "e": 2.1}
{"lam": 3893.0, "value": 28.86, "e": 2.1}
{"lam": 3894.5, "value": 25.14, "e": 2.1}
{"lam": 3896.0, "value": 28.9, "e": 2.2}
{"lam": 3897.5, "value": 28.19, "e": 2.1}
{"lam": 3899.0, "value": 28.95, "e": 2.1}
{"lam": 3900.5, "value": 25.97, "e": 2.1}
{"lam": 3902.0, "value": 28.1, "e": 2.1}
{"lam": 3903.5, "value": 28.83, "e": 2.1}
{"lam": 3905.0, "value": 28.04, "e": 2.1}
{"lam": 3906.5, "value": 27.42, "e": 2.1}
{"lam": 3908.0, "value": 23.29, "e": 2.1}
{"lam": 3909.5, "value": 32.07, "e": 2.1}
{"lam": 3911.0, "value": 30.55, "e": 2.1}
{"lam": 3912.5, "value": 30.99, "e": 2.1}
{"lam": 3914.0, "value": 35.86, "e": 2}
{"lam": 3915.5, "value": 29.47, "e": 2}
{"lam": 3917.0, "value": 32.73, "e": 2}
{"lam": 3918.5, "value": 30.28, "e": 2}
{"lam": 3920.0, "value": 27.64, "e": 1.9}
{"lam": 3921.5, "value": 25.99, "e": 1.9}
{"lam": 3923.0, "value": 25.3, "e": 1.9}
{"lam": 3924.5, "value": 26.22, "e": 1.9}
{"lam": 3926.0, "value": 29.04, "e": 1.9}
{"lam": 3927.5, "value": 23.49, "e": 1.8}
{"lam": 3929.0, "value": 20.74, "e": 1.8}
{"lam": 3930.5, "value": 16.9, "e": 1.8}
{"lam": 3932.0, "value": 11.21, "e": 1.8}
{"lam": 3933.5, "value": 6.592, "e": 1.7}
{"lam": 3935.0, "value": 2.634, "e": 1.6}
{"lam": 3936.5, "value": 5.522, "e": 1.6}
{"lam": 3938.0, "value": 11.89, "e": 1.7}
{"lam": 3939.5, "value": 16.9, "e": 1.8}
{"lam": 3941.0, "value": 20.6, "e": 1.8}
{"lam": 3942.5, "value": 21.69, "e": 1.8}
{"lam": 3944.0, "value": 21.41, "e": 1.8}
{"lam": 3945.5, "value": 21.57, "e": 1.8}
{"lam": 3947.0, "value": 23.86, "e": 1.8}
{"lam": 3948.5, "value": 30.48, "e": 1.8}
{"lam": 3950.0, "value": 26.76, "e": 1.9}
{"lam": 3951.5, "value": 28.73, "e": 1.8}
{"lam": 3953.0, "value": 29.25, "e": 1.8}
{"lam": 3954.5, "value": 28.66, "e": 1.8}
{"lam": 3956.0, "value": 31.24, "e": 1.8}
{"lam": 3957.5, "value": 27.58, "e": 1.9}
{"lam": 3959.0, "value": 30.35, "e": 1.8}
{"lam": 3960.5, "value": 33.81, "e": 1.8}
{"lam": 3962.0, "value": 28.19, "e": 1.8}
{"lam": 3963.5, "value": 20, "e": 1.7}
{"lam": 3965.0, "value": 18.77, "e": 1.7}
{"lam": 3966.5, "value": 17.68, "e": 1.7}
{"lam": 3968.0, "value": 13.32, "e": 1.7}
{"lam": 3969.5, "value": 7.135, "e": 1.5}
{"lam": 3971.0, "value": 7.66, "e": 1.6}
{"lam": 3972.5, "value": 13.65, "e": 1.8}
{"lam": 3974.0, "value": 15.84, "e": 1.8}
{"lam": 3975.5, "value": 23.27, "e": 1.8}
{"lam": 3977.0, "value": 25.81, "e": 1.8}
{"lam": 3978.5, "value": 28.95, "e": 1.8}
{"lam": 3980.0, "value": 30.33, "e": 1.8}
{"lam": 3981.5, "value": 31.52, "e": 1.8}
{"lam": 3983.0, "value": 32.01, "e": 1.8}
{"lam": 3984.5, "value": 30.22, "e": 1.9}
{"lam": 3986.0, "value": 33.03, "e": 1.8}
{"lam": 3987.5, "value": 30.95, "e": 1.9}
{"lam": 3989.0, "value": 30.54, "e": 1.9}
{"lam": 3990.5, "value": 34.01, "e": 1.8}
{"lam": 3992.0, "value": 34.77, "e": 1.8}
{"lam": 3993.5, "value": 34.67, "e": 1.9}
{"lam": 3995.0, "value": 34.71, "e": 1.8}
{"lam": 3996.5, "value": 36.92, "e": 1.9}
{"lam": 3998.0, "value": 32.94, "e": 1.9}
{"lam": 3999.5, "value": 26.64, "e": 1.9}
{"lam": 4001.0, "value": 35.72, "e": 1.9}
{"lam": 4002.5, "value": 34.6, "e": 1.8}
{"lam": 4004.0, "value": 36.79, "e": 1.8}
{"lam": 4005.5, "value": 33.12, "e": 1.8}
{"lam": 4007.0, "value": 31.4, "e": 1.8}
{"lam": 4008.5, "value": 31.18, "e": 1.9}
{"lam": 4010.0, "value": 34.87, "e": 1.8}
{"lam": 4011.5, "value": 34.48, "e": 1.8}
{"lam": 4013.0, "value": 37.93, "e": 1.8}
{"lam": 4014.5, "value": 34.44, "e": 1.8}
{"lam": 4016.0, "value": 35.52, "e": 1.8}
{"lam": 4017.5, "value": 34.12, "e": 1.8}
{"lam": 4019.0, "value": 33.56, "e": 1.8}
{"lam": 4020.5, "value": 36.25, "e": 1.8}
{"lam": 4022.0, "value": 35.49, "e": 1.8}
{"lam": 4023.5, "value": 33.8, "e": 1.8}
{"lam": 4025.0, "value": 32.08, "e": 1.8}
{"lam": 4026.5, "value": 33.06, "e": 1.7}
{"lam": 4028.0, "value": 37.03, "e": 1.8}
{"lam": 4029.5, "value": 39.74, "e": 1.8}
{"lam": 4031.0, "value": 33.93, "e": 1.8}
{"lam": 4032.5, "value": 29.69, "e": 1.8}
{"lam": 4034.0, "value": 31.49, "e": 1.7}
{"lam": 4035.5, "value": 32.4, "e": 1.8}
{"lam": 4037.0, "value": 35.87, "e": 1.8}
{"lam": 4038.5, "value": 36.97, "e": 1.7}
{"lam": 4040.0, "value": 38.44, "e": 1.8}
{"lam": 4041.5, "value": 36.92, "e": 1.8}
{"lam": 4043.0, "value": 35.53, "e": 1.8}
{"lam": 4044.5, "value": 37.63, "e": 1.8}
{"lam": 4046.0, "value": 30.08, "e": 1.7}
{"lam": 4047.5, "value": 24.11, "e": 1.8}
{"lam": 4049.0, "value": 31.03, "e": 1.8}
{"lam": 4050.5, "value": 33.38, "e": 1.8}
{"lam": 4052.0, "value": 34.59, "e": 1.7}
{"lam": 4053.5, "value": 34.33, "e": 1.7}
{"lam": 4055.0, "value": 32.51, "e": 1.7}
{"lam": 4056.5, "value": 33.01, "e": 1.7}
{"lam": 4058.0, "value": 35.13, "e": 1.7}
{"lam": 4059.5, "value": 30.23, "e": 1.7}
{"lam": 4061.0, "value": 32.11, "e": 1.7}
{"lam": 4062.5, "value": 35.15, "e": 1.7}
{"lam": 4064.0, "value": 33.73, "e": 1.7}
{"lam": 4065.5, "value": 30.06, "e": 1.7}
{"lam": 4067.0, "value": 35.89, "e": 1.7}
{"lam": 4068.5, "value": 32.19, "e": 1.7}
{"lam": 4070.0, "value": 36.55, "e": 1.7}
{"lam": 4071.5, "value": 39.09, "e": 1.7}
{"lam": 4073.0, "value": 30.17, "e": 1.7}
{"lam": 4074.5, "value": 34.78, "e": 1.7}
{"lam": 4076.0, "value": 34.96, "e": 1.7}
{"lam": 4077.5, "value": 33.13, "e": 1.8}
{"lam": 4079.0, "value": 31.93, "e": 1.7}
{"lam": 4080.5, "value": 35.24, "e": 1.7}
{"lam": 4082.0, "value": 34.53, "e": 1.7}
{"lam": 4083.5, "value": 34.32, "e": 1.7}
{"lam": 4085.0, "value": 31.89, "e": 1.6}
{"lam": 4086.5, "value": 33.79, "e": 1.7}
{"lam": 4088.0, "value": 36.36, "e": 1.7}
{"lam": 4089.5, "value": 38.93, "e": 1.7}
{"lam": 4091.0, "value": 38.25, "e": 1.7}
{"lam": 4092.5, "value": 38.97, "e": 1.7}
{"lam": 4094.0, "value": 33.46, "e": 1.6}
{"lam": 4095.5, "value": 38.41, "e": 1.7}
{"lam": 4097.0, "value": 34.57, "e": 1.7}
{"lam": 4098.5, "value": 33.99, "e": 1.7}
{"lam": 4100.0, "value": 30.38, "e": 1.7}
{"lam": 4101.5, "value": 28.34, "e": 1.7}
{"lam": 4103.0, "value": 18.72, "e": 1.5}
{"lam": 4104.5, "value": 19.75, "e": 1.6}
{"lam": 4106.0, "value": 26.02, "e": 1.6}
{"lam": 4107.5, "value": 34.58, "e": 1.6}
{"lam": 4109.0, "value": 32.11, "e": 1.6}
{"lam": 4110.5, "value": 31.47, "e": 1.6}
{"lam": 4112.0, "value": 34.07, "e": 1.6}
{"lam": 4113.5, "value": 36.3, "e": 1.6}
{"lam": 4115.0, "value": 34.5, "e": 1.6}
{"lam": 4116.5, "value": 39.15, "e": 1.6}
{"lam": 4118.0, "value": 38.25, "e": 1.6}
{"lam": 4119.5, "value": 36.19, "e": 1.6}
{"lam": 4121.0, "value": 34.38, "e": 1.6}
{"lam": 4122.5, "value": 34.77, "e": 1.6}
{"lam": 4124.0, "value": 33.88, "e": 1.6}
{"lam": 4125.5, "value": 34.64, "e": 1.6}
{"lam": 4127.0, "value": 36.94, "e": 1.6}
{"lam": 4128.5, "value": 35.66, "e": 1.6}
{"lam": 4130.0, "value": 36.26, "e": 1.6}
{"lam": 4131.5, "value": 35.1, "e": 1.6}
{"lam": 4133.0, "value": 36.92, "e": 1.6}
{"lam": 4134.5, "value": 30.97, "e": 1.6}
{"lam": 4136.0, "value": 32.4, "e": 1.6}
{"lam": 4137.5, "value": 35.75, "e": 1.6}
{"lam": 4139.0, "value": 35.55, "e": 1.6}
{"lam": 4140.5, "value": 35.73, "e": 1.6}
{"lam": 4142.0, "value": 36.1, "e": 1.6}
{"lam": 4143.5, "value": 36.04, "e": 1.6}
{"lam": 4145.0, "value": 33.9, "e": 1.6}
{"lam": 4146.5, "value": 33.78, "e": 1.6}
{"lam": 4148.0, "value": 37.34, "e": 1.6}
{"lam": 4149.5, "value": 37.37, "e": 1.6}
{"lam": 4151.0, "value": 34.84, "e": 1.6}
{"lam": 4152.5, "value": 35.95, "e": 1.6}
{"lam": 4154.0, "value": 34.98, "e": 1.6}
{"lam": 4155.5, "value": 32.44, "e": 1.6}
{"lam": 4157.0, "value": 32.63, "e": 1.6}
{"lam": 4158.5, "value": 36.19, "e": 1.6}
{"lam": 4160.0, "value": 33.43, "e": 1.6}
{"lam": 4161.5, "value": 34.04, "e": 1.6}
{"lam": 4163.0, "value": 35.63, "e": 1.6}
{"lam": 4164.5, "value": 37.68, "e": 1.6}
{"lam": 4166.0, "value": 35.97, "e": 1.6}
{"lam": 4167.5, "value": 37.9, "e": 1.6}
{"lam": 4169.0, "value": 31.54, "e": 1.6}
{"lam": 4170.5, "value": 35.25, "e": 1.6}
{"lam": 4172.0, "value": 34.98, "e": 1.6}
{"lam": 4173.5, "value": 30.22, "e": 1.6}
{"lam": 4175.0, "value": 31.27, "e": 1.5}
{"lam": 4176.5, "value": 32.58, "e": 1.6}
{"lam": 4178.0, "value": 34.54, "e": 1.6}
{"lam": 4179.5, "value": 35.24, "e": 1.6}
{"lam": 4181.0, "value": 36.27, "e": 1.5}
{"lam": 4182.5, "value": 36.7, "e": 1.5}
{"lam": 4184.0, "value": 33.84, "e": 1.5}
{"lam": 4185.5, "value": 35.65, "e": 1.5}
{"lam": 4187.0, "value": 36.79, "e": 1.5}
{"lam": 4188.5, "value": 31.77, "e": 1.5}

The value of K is 0.42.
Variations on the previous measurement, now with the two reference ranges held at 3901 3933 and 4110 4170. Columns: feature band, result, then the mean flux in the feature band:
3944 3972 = 0.20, 23.5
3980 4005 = -0.12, 33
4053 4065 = -0.04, 33.2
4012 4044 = -0.13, 35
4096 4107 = 0.21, 27.8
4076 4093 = -0.07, 35.1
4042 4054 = -0.03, 32.6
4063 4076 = -0.05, 34.1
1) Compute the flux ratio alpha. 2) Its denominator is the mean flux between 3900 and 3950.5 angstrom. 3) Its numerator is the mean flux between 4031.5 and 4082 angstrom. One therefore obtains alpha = 1.43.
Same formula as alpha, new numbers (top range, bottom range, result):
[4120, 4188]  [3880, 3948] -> 1.43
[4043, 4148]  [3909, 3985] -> 1.45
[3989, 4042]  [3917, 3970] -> 1.56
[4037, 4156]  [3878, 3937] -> 1.34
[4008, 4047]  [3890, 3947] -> 1.46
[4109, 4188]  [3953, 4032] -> 1.17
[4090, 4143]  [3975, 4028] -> 1.03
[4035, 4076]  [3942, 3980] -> 1.46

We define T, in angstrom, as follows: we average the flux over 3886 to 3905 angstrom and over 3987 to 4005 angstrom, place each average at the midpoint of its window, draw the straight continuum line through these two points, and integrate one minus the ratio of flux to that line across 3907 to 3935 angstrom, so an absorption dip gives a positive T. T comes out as 3.28 angstrom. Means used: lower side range 26.5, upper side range 33.6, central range 24.9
